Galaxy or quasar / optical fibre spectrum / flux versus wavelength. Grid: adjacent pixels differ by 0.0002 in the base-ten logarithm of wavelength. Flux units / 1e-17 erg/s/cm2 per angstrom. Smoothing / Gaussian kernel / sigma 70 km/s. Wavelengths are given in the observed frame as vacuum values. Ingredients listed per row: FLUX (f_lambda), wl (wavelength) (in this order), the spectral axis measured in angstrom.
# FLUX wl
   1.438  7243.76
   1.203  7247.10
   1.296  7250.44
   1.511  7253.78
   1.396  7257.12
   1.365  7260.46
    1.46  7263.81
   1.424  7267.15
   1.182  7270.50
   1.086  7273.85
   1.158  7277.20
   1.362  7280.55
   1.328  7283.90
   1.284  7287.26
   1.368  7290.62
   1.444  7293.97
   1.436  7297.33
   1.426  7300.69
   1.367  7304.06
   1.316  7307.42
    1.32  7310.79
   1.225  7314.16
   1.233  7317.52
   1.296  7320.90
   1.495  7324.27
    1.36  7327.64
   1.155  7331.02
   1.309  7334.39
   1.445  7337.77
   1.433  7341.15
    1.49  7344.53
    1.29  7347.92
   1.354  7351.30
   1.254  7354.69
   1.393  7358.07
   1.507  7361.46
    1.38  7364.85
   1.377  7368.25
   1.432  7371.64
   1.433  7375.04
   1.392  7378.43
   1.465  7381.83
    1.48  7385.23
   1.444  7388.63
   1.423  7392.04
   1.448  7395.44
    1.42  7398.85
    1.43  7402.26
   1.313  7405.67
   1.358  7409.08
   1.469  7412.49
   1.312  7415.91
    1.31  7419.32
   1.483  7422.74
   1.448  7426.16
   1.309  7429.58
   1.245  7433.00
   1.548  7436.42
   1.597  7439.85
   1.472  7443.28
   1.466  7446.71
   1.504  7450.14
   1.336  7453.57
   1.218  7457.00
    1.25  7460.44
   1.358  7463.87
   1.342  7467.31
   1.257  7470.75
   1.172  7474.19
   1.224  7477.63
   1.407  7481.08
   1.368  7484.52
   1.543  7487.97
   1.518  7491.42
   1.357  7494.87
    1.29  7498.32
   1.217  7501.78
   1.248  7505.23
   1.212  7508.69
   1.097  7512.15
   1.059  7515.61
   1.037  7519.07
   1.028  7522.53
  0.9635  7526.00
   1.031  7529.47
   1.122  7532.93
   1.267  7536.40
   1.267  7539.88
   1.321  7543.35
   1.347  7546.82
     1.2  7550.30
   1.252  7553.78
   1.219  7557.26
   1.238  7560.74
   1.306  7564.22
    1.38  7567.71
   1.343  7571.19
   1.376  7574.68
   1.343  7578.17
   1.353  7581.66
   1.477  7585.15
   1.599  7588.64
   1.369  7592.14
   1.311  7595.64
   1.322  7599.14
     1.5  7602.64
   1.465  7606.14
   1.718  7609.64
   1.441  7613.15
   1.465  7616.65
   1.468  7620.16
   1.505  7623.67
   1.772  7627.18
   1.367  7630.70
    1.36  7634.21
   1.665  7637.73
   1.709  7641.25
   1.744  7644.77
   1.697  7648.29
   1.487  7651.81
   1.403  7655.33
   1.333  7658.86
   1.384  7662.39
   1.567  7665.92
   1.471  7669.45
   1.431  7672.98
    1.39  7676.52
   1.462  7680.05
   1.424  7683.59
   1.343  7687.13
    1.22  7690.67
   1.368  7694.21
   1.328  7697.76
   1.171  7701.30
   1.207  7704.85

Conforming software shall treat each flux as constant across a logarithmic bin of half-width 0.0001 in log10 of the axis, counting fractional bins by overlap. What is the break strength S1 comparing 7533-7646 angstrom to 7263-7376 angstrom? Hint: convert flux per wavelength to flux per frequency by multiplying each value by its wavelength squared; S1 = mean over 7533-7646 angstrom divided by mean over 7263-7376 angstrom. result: 1.13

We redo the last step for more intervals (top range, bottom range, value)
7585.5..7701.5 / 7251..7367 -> 1.19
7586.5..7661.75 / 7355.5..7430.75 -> 1.14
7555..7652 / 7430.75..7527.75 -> 1.17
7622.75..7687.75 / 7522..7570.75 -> 1.27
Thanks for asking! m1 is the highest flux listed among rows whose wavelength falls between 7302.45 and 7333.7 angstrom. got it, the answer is 1.495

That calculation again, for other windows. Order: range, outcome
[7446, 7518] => 1.543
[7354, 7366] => 1.507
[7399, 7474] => 1.597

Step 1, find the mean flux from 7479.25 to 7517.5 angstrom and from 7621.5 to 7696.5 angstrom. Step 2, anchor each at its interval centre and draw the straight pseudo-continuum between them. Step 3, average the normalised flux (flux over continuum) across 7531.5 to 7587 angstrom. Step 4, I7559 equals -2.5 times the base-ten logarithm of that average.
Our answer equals 0.05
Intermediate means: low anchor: 1.3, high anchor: 1.48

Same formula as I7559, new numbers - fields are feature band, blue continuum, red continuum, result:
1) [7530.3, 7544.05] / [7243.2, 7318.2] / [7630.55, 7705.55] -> 0.15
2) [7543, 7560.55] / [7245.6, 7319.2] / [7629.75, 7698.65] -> 0.13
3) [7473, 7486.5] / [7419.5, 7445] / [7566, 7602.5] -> 0.10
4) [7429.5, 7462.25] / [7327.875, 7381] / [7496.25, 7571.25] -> -0.09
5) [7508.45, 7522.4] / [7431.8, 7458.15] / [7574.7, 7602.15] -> 0.29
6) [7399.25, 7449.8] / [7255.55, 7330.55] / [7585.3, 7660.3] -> -0.01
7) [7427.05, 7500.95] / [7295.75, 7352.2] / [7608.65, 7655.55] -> 0.06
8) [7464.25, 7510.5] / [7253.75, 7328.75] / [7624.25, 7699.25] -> 0.07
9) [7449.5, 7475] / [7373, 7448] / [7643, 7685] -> 0.11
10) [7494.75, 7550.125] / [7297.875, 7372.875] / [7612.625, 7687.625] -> 0.22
